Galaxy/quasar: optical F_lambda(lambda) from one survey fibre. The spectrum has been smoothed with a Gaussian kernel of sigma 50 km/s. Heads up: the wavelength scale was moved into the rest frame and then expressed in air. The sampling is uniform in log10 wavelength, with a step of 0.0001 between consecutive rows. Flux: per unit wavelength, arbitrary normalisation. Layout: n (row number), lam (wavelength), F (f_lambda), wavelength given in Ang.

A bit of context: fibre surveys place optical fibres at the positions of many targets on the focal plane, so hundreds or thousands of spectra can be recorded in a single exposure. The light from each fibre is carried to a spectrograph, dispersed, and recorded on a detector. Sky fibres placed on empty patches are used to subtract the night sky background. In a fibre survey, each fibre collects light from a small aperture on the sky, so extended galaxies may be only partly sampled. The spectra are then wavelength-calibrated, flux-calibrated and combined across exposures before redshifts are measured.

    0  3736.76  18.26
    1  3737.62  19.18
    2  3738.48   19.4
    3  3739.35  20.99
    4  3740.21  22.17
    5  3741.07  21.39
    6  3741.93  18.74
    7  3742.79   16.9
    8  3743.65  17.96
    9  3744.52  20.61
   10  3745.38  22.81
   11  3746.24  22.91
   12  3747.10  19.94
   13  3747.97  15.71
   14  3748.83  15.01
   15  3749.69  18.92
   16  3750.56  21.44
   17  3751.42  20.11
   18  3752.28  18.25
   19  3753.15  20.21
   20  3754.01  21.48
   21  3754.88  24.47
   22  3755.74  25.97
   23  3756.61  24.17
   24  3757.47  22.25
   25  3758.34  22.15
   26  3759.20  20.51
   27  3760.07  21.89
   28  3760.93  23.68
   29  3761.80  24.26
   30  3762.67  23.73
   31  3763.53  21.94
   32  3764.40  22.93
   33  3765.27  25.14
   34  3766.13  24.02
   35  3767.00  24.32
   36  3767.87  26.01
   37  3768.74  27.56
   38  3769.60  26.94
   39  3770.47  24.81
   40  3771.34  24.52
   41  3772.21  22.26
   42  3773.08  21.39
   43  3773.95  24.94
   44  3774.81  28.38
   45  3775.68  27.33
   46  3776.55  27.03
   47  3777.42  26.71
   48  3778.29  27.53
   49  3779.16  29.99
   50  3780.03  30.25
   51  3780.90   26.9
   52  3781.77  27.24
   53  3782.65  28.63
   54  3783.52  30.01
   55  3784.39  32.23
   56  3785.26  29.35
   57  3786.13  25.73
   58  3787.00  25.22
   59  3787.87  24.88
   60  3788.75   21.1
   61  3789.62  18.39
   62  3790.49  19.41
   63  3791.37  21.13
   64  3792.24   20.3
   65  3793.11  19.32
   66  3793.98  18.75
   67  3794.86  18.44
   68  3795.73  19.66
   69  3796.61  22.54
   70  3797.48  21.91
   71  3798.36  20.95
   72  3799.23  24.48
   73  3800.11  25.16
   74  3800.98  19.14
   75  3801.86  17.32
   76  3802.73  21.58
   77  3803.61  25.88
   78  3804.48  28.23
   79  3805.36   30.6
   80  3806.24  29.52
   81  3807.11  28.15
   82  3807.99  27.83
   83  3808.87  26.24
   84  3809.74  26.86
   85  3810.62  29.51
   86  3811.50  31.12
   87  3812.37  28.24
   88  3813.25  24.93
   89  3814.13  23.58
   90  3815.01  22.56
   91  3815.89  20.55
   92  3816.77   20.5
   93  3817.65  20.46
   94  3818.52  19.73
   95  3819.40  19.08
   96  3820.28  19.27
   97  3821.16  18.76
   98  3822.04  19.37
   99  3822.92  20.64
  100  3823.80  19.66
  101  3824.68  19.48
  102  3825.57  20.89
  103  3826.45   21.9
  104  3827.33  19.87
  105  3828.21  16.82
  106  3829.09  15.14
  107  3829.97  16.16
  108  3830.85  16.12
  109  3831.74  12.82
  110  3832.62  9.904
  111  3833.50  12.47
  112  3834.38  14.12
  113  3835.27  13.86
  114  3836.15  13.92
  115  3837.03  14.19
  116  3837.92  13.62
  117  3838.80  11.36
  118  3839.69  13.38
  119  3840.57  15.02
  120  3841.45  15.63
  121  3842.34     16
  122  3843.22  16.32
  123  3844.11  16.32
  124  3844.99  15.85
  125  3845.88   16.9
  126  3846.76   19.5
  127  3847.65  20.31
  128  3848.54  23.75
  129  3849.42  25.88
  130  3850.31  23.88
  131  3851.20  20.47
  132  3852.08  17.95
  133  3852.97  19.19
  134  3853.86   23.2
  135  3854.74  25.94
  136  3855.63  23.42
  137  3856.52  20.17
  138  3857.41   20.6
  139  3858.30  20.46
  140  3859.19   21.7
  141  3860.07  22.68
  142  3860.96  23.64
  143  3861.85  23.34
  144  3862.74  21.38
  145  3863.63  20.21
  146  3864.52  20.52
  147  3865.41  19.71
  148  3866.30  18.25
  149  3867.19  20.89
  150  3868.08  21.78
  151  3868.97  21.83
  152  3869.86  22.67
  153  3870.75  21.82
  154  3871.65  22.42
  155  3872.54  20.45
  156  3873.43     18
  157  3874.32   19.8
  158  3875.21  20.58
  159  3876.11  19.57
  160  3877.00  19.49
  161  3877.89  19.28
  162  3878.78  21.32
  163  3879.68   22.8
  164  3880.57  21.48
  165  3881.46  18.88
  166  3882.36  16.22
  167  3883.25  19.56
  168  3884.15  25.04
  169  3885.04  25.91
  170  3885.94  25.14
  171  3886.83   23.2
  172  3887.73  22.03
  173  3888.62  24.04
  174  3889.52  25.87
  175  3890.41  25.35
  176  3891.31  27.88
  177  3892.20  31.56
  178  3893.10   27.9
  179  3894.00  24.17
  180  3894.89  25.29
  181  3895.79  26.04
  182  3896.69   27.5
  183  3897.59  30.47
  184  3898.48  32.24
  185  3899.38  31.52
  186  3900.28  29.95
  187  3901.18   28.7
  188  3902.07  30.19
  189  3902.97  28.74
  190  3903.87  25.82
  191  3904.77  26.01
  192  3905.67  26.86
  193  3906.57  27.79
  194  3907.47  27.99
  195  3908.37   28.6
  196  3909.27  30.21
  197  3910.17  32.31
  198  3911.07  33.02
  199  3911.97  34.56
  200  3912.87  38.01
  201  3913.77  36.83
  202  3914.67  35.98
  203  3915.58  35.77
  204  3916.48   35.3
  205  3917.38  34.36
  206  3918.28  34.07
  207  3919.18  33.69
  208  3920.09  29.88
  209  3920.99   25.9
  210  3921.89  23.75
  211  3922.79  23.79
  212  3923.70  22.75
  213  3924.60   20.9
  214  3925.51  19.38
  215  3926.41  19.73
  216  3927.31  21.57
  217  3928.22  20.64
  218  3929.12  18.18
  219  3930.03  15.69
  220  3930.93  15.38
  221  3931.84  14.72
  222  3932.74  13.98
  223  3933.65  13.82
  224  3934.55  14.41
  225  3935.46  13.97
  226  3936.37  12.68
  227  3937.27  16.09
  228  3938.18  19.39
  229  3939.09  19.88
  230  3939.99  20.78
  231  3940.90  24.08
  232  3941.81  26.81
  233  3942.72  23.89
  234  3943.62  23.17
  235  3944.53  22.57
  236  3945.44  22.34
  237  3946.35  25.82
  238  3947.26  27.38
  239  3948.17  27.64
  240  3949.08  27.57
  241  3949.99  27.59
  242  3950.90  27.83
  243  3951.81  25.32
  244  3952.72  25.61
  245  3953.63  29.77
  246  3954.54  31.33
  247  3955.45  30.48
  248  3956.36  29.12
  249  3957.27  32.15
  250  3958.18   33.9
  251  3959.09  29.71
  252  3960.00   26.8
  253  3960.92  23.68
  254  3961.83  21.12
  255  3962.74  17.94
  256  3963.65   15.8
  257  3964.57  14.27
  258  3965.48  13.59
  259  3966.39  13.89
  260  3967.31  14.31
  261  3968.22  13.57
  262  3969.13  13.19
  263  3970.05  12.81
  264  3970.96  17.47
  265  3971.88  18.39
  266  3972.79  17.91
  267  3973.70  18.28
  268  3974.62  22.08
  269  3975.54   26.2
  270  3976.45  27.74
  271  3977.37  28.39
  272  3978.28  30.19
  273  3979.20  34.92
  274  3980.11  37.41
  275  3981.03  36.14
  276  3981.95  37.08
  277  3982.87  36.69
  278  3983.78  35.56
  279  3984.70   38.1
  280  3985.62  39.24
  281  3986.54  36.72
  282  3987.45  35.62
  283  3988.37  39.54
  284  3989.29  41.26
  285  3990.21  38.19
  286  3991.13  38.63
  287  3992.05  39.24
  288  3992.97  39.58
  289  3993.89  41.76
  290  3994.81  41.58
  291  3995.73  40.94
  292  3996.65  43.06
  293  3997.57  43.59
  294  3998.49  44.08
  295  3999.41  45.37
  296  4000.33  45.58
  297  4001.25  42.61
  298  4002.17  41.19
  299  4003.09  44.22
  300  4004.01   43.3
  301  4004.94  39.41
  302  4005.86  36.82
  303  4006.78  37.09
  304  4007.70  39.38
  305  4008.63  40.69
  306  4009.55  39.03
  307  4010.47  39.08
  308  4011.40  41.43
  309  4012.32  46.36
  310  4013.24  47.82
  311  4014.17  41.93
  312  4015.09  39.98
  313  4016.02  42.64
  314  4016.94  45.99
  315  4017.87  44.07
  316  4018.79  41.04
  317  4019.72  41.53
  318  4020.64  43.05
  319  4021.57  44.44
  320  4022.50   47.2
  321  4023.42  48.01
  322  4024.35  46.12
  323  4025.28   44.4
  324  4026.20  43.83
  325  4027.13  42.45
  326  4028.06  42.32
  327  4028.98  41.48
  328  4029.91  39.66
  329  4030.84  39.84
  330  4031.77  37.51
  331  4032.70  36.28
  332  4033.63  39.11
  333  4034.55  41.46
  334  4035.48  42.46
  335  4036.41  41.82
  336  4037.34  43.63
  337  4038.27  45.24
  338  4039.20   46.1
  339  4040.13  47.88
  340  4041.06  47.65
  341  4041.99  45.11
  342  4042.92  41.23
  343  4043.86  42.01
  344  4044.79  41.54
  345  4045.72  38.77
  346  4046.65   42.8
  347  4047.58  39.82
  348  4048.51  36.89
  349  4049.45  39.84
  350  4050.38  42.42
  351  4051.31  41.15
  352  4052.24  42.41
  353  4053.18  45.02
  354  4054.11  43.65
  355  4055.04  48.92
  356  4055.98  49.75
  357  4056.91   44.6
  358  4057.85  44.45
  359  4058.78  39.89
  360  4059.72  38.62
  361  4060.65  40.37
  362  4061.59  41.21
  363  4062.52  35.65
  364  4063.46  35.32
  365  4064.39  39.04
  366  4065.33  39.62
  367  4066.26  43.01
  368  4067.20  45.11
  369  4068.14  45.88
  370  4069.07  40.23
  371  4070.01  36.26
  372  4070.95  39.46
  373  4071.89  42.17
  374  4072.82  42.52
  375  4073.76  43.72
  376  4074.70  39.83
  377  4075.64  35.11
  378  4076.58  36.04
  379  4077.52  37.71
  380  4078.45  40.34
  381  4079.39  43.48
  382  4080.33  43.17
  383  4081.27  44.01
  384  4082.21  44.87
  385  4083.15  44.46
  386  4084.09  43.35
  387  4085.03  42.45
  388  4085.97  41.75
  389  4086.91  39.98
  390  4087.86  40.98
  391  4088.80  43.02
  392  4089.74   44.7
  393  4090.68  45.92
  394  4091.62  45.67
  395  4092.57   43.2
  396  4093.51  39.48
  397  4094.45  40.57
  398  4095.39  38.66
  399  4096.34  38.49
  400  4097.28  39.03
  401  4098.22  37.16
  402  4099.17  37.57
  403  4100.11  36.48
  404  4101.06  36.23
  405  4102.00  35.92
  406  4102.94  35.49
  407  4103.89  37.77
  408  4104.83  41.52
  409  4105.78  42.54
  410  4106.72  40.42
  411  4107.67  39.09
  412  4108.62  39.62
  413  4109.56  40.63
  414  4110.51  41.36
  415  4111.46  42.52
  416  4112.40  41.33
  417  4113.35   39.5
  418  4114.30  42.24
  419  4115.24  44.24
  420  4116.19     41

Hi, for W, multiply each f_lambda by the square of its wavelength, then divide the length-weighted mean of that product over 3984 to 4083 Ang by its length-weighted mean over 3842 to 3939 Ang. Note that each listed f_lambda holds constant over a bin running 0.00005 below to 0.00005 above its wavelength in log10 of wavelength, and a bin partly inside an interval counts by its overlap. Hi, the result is 1.91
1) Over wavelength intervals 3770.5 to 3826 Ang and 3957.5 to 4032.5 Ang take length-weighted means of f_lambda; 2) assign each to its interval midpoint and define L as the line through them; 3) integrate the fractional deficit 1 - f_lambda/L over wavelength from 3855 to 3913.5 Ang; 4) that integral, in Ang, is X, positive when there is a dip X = 9.0 Ang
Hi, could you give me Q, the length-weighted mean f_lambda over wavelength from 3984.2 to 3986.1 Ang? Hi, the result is 38.4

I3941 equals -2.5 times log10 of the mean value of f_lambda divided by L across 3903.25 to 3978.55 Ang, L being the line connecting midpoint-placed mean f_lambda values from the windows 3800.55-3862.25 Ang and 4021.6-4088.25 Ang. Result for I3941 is 0.26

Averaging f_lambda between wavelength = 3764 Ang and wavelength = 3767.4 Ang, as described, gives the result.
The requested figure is 24.1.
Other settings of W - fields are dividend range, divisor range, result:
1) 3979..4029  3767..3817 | 1.85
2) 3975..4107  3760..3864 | 2.10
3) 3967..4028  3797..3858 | 2.00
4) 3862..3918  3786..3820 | 1.16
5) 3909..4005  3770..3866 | 1.41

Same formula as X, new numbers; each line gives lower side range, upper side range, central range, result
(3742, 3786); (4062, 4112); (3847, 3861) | 3.20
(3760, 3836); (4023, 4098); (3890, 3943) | 9.45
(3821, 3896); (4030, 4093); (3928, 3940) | 5.13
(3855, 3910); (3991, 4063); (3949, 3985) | 9.77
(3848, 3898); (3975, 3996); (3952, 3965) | 2.83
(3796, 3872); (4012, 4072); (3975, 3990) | 0.47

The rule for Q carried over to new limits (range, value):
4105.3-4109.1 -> 40.4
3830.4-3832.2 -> 14.4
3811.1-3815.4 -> 26.1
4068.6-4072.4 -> 39.6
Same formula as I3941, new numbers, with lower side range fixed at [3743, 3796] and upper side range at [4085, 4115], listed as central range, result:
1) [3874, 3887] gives 0.35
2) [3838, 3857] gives 0.40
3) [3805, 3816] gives -0.06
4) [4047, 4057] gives -0.14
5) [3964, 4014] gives 0.03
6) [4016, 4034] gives -0.17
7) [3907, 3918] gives -0.10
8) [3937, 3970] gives 0.38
